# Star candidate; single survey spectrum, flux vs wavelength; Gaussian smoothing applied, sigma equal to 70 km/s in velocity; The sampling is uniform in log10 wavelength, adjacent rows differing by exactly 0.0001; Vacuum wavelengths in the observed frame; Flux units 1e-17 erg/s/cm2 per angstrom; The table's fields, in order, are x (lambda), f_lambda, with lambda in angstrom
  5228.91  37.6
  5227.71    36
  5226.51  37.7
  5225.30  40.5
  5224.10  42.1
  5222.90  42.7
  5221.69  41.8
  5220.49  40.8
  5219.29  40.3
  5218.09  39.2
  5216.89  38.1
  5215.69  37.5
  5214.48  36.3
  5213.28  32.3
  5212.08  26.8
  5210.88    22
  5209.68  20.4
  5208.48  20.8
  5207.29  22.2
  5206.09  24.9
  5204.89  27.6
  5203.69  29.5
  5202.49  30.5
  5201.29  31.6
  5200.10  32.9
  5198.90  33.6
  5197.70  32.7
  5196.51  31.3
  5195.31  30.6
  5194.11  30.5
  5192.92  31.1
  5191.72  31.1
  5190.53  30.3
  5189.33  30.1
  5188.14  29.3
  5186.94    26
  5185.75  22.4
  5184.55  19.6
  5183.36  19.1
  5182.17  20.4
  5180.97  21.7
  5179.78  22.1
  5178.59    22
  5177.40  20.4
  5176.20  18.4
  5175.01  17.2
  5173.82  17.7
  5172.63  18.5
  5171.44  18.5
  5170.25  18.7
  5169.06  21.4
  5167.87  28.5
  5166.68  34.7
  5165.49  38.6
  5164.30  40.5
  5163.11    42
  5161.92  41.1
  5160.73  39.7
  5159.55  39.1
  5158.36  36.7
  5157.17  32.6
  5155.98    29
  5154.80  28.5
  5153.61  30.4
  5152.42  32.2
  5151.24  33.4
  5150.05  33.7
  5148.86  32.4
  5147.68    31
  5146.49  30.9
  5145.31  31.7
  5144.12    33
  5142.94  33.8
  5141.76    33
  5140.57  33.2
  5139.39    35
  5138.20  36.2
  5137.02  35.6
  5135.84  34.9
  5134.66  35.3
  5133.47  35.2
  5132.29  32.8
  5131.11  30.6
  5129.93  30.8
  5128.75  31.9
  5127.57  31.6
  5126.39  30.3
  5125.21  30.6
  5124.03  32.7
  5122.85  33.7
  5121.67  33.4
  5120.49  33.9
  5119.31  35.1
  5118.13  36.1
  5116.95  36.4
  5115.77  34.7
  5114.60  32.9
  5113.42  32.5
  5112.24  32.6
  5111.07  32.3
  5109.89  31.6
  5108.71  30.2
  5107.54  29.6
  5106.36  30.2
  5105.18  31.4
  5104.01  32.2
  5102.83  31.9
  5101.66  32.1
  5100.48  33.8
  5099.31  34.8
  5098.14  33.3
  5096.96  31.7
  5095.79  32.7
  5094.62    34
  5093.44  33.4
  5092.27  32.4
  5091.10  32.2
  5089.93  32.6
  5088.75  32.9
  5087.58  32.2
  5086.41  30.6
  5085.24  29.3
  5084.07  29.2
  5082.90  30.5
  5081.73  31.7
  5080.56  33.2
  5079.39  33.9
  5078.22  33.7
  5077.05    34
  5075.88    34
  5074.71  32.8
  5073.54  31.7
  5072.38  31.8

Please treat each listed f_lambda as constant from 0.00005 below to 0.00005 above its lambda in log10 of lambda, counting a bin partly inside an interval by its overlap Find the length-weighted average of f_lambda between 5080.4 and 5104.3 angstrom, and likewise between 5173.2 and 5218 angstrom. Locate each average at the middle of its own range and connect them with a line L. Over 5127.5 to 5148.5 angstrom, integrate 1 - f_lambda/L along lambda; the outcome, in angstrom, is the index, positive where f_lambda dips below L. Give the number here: -2.32 angstrom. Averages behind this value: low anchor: 32.2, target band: 33.2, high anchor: 26.9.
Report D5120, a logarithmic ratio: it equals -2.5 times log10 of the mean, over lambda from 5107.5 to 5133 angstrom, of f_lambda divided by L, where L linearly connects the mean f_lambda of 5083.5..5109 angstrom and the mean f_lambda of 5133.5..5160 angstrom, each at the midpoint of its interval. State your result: 0.00 mag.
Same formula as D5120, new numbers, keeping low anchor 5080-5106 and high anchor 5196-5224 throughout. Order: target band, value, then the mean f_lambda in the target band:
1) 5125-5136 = -0.01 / 32.4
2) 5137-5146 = -0.05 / 33.8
